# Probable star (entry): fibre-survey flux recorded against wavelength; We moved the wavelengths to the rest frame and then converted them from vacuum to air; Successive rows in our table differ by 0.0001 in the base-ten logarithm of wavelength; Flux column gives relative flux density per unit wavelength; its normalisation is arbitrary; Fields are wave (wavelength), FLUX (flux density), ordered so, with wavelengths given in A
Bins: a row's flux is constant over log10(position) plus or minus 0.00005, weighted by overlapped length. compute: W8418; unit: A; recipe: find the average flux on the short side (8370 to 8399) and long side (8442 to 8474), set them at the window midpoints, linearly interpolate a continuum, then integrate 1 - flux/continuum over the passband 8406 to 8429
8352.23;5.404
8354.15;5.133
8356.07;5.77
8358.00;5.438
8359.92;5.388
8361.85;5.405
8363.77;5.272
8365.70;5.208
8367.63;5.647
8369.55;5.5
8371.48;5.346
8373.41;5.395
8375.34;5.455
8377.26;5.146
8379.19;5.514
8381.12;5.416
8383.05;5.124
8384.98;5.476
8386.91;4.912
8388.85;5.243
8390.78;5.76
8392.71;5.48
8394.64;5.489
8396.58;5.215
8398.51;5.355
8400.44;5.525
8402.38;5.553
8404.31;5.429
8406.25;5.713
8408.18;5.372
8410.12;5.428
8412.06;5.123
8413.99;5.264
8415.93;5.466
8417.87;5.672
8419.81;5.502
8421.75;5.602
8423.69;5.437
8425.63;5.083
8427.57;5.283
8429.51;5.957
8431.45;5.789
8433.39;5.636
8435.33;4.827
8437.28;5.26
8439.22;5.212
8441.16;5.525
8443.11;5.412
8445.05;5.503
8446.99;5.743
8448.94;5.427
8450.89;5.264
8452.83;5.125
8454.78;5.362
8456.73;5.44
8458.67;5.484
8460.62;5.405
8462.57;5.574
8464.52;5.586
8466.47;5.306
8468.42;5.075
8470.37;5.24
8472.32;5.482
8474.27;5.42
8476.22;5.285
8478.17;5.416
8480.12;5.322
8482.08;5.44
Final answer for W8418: -0.2 A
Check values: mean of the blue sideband 5.36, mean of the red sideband 5.4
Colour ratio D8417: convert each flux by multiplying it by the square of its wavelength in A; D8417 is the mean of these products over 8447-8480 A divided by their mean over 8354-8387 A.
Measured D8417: 1.0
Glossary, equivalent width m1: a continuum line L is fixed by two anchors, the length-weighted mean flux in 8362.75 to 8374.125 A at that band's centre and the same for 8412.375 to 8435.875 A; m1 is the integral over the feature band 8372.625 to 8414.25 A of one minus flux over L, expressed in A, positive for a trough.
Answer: 0.3 A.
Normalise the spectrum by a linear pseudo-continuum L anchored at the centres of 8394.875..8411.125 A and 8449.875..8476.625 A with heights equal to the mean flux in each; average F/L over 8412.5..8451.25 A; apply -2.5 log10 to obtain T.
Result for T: -0.01 mag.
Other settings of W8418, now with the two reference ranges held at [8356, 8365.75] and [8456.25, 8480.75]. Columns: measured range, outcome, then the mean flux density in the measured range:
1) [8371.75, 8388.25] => 0.3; 5.3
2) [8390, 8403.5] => -0.2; 5.48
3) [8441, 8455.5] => -0.1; 5.41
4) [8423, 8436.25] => -0.1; 5.43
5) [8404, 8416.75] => 0.0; 5.4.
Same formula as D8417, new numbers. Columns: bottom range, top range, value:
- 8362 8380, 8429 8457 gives 1.02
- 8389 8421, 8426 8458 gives 1.00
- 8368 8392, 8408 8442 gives 1.02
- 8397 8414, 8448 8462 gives 1.00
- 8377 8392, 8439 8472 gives 1.03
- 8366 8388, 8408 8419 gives 1.02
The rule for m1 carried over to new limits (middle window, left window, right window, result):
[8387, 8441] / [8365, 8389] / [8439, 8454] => -0.5 A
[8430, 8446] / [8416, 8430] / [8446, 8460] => 0.1 A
